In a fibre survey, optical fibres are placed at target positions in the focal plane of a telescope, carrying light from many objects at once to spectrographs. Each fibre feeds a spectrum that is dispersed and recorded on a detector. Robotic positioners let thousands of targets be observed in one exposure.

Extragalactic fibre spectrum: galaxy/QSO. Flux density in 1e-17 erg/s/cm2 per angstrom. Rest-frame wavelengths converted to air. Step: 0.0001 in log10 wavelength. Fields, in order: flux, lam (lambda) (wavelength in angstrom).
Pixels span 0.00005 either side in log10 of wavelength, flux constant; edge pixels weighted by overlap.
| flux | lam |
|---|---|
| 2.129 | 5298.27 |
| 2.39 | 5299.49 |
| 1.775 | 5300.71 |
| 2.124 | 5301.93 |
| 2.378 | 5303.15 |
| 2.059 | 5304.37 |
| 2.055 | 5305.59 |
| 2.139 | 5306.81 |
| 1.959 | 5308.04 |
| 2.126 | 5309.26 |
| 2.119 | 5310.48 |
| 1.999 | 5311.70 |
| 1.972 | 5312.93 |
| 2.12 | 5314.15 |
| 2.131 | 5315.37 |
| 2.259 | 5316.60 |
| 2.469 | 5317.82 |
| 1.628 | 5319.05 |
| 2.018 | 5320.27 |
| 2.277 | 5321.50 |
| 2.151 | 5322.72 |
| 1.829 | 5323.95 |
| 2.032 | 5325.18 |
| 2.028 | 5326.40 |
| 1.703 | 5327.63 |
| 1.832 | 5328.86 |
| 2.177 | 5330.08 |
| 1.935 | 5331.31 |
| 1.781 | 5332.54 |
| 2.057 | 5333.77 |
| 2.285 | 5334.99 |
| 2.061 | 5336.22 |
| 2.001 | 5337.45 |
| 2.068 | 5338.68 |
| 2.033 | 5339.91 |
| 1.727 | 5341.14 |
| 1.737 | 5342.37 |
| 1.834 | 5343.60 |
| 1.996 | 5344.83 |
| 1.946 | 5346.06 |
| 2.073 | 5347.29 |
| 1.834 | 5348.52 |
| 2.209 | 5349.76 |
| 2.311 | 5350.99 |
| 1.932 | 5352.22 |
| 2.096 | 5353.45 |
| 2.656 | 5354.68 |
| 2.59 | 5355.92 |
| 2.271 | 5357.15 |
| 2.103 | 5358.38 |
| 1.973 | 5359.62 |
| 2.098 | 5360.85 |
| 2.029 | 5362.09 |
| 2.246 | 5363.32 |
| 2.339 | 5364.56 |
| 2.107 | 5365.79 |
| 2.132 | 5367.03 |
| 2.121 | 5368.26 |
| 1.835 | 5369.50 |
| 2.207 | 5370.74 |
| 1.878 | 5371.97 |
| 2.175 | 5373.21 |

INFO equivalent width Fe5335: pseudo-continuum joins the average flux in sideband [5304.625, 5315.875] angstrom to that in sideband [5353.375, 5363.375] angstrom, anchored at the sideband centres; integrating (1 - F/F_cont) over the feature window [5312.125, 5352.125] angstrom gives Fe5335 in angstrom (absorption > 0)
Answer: 2.4 angstrom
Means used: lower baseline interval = 2.07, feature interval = 2.01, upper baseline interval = 2.24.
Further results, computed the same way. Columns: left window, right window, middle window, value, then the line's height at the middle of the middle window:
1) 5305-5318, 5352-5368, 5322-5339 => 1.2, 2.15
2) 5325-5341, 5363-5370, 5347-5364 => -0.7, 2.08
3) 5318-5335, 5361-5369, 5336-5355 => 0.4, 2.07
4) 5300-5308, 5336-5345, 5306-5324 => -0.5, 2.03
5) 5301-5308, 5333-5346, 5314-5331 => 0.0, 2.05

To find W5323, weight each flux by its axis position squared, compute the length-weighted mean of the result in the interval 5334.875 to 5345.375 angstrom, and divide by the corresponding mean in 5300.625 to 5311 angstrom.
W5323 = 0.94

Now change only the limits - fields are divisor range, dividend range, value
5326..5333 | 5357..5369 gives 1.13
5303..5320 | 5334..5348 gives 0.96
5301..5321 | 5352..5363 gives 1.07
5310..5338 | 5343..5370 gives 1.06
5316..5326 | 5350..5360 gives 1.09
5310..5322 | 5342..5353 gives 0.96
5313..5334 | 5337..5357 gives 1.03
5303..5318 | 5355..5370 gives 1.04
